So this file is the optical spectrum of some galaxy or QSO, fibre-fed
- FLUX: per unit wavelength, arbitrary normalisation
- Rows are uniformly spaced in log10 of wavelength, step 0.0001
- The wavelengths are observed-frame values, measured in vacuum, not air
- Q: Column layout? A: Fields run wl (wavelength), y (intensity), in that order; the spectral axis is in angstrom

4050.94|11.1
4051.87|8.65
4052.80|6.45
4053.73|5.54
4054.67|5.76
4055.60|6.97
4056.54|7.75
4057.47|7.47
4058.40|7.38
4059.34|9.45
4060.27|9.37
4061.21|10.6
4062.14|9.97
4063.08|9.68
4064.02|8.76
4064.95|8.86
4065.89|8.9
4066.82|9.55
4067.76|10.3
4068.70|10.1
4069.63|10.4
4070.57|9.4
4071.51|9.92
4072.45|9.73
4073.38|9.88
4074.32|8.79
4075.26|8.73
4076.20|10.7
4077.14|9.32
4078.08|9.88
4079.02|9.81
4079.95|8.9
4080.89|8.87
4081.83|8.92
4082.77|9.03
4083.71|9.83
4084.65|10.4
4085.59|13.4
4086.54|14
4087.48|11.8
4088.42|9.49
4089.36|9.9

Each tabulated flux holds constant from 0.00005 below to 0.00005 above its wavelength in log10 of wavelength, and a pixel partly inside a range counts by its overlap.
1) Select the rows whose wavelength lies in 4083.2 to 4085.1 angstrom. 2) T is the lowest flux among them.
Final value 9.83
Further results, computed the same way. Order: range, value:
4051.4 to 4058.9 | 5.54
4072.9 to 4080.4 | 8.73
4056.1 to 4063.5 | 7.38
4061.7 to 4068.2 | 8.76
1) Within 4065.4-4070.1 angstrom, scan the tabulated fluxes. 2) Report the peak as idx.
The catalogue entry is 10.4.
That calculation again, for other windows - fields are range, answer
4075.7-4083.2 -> 10.7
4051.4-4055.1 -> 8.65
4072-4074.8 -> 9.88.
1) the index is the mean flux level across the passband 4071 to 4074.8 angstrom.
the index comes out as 9.57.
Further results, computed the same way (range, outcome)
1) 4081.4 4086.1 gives 10.3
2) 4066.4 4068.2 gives 9.91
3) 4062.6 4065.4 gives 9.09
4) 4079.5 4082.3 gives 8.89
